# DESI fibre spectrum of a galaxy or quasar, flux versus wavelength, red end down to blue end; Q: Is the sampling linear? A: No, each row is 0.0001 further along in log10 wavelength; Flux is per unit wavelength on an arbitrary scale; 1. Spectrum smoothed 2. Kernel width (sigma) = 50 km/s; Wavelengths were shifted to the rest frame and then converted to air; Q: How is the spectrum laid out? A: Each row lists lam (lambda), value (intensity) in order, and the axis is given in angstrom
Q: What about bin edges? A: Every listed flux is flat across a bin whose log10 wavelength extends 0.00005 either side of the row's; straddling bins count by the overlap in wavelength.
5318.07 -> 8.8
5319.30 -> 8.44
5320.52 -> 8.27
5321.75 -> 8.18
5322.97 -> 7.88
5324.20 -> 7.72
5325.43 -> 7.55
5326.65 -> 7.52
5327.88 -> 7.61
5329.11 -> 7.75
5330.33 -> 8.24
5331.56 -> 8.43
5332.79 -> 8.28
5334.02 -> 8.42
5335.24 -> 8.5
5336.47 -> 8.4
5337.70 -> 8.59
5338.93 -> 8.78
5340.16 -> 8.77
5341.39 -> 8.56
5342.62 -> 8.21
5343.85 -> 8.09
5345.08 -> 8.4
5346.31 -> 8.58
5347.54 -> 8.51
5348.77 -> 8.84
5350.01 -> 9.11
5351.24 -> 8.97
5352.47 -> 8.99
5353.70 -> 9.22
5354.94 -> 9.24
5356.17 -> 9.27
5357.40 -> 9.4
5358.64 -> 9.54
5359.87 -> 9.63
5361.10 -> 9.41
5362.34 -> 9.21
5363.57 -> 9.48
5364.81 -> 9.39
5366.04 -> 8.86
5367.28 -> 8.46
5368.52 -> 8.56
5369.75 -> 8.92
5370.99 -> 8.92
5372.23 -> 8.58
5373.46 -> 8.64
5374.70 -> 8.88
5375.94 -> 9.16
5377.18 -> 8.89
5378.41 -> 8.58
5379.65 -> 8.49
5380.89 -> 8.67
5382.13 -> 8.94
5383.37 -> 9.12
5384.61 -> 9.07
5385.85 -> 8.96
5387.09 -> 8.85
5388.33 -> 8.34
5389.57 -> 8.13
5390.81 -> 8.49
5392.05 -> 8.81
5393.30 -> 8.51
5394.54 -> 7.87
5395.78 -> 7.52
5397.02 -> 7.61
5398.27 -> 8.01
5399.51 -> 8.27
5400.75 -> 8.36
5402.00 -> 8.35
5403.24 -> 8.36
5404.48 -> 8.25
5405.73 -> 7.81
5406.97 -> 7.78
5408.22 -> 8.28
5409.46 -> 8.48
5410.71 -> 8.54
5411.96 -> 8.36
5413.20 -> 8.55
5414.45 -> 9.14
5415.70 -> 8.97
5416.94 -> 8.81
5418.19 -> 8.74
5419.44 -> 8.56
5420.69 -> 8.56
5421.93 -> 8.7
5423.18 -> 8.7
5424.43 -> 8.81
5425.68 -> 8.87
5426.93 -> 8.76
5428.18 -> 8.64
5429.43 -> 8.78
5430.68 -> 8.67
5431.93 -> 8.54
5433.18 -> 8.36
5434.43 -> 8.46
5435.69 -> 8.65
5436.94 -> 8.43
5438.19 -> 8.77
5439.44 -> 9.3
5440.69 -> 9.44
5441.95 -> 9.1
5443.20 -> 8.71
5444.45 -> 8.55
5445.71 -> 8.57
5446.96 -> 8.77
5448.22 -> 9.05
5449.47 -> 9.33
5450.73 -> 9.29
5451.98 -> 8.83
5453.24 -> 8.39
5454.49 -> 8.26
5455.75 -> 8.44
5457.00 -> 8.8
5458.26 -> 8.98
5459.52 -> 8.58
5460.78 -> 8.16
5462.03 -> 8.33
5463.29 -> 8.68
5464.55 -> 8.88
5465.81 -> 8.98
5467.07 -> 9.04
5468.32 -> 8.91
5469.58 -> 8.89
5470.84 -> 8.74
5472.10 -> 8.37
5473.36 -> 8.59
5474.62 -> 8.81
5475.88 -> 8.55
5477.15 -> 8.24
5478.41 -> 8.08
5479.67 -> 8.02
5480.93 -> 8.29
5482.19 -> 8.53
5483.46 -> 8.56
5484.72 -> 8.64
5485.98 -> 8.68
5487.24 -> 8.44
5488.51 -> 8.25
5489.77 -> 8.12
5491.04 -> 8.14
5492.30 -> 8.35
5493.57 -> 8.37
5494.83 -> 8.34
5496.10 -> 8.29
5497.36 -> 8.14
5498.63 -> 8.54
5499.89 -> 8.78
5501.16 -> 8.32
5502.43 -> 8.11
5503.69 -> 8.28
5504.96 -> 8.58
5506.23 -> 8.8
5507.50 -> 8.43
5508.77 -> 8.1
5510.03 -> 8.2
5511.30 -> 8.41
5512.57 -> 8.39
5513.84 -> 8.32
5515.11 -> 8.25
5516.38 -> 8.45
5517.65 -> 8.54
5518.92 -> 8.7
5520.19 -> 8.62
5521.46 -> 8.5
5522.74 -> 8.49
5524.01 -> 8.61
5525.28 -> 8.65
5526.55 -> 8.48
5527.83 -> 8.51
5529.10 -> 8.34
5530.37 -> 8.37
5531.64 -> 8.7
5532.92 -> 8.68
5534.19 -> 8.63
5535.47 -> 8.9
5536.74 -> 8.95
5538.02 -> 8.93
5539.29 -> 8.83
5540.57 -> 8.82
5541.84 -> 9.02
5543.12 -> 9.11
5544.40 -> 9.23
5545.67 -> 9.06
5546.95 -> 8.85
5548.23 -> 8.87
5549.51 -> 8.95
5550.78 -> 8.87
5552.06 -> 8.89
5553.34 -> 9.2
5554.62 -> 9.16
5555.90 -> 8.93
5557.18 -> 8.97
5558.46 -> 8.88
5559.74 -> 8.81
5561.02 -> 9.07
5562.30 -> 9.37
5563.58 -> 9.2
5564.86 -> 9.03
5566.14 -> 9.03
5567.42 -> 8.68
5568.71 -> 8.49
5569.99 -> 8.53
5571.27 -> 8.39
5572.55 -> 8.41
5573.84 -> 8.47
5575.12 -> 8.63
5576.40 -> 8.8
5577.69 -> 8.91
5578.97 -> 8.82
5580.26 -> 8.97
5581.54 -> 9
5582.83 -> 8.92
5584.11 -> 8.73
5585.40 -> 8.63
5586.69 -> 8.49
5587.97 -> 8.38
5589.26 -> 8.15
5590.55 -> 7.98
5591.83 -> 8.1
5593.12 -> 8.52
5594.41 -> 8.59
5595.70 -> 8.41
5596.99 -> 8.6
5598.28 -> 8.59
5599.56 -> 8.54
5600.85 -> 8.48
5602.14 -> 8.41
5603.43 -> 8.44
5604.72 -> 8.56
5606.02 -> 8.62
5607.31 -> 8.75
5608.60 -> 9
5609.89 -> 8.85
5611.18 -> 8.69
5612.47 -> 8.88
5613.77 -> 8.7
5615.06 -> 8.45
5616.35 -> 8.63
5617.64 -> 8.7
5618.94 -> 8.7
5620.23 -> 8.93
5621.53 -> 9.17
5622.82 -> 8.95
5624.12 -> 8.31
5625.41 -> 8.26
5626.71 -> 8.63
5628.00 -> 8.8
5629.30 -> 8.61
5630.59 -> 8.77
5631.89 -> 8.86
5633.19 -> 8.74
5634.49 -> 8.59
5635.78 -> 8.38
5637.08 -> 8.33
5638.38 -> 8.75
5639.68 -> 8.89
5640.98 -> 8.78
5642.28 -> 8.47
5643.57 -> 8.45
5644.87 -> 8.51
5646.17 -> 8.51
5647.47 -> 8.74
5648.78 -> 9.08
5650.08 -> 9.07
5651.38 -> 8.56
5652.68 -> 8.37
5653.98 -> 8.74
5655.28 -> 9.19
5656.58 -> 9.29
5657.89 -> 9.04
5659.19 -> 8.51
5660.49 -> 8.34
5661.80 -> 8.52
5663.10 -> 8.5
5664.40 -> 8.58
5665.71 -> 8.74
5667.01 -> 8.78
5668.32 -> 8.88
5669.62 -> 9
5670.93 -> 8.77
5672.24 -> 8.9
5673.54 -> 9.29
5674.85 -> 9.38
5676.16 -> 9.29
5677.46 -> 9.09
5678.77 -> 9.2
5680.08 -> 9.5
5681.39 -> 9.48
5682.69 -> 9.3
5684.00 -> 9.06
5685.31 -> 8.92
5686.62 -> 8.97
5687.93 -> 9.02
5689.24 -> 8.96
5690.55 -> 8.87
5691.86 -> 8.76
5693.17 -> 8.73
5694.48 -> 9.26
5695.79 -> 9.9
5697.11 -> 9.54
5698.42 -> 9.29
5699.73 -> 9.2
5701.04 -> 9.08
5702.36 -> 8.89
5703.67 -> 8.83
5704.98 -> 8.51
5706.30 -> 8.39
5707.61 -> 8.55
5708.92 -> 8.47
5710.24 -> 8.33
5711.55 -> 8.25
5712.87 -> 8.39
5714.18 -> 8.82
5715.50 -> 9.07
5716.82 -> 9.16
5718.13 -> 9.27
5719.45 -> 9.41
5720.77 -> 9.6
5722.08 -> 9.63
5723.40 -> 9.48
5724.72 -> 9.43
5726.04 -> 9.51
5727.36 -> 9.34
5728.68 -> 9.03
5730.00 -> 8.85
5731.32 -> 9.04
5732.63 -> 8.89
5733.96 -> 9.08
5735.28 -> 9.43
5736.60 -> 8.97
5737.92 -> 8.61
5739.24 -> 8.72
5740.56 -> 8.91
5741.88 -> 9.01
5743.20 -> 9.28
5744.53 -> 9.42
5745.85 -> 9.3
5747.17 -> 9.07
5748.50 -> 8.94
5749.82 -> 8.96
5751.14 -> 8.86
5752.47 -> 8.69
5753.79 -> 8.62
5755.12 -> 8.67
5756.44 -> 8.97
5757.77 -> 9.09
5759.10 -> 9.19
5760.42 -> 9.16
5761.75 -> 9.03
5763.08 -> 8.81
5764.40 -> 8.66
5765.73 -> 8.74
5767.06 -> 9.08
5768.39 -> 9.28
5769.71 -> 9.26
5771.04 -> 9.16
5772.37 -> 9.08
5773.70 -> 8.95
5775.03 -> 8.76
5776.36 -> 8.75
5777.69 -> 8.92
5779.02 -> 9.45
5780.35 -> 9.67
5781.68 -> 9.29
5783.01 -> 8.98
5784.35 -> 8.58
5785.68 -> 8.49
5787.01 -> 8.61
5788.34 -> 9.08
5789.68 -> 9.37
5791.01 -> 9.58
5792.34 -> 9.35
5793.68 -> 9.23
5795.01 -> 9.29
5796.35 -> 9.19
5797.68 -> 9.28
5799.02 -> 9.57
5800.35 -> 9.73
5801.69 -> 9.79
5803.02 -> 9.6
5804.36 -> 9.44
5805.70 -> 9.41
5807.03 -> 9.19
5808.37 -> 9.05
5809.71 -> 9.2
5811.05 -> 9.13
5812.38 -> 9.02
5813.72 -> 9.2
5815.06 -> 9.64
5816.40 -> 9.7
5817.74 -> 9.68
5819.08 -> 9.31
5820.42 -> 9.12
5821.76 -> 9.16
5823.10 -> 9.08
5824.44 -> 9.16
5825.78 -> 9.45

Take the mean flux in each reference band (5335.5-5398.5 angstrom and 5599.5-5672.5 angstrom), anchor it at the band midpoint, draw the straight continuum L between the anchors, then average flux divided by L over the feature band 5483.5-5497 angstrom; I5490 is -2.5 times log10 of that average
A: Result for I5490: 0.05 mag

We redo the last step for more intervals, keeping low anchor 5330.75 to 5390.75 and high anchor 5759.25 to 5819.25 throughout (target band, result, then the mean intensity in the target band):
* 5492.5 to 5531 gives 0.06 mag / 8.43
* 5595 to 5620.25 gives 0.05 mag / 8.64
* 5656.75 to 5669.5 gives 0.05 mag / 8.69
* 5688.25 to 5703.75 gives 0.00 mag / 9.12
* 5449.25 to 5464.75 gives 0.03 mag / 8.67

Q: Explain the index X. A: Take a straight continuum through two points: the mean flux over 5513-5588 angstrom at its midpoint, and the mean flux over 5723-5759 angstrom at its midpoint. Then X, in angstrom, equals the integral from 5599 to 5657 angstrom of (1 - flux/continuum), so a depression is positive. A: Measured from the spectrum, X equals 1.2 angstrom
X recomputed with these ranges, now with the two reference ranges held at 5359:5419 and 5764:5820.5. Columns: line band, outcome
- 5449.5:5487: 0.55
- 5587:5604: 1.00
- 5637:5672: 1.10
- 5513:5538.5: 0.72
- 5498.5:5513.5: 0.67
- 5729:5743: 0.25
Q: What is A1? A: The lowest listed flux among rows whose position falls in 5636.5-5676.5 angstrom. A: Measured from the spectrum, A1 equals 8.33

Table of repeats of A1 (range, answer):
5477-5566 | 8.02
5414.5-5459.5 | 8.26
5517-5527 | 8.48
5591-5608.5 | 8.1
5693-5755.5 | 8.25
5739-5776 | 8.62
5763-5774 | 8.66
